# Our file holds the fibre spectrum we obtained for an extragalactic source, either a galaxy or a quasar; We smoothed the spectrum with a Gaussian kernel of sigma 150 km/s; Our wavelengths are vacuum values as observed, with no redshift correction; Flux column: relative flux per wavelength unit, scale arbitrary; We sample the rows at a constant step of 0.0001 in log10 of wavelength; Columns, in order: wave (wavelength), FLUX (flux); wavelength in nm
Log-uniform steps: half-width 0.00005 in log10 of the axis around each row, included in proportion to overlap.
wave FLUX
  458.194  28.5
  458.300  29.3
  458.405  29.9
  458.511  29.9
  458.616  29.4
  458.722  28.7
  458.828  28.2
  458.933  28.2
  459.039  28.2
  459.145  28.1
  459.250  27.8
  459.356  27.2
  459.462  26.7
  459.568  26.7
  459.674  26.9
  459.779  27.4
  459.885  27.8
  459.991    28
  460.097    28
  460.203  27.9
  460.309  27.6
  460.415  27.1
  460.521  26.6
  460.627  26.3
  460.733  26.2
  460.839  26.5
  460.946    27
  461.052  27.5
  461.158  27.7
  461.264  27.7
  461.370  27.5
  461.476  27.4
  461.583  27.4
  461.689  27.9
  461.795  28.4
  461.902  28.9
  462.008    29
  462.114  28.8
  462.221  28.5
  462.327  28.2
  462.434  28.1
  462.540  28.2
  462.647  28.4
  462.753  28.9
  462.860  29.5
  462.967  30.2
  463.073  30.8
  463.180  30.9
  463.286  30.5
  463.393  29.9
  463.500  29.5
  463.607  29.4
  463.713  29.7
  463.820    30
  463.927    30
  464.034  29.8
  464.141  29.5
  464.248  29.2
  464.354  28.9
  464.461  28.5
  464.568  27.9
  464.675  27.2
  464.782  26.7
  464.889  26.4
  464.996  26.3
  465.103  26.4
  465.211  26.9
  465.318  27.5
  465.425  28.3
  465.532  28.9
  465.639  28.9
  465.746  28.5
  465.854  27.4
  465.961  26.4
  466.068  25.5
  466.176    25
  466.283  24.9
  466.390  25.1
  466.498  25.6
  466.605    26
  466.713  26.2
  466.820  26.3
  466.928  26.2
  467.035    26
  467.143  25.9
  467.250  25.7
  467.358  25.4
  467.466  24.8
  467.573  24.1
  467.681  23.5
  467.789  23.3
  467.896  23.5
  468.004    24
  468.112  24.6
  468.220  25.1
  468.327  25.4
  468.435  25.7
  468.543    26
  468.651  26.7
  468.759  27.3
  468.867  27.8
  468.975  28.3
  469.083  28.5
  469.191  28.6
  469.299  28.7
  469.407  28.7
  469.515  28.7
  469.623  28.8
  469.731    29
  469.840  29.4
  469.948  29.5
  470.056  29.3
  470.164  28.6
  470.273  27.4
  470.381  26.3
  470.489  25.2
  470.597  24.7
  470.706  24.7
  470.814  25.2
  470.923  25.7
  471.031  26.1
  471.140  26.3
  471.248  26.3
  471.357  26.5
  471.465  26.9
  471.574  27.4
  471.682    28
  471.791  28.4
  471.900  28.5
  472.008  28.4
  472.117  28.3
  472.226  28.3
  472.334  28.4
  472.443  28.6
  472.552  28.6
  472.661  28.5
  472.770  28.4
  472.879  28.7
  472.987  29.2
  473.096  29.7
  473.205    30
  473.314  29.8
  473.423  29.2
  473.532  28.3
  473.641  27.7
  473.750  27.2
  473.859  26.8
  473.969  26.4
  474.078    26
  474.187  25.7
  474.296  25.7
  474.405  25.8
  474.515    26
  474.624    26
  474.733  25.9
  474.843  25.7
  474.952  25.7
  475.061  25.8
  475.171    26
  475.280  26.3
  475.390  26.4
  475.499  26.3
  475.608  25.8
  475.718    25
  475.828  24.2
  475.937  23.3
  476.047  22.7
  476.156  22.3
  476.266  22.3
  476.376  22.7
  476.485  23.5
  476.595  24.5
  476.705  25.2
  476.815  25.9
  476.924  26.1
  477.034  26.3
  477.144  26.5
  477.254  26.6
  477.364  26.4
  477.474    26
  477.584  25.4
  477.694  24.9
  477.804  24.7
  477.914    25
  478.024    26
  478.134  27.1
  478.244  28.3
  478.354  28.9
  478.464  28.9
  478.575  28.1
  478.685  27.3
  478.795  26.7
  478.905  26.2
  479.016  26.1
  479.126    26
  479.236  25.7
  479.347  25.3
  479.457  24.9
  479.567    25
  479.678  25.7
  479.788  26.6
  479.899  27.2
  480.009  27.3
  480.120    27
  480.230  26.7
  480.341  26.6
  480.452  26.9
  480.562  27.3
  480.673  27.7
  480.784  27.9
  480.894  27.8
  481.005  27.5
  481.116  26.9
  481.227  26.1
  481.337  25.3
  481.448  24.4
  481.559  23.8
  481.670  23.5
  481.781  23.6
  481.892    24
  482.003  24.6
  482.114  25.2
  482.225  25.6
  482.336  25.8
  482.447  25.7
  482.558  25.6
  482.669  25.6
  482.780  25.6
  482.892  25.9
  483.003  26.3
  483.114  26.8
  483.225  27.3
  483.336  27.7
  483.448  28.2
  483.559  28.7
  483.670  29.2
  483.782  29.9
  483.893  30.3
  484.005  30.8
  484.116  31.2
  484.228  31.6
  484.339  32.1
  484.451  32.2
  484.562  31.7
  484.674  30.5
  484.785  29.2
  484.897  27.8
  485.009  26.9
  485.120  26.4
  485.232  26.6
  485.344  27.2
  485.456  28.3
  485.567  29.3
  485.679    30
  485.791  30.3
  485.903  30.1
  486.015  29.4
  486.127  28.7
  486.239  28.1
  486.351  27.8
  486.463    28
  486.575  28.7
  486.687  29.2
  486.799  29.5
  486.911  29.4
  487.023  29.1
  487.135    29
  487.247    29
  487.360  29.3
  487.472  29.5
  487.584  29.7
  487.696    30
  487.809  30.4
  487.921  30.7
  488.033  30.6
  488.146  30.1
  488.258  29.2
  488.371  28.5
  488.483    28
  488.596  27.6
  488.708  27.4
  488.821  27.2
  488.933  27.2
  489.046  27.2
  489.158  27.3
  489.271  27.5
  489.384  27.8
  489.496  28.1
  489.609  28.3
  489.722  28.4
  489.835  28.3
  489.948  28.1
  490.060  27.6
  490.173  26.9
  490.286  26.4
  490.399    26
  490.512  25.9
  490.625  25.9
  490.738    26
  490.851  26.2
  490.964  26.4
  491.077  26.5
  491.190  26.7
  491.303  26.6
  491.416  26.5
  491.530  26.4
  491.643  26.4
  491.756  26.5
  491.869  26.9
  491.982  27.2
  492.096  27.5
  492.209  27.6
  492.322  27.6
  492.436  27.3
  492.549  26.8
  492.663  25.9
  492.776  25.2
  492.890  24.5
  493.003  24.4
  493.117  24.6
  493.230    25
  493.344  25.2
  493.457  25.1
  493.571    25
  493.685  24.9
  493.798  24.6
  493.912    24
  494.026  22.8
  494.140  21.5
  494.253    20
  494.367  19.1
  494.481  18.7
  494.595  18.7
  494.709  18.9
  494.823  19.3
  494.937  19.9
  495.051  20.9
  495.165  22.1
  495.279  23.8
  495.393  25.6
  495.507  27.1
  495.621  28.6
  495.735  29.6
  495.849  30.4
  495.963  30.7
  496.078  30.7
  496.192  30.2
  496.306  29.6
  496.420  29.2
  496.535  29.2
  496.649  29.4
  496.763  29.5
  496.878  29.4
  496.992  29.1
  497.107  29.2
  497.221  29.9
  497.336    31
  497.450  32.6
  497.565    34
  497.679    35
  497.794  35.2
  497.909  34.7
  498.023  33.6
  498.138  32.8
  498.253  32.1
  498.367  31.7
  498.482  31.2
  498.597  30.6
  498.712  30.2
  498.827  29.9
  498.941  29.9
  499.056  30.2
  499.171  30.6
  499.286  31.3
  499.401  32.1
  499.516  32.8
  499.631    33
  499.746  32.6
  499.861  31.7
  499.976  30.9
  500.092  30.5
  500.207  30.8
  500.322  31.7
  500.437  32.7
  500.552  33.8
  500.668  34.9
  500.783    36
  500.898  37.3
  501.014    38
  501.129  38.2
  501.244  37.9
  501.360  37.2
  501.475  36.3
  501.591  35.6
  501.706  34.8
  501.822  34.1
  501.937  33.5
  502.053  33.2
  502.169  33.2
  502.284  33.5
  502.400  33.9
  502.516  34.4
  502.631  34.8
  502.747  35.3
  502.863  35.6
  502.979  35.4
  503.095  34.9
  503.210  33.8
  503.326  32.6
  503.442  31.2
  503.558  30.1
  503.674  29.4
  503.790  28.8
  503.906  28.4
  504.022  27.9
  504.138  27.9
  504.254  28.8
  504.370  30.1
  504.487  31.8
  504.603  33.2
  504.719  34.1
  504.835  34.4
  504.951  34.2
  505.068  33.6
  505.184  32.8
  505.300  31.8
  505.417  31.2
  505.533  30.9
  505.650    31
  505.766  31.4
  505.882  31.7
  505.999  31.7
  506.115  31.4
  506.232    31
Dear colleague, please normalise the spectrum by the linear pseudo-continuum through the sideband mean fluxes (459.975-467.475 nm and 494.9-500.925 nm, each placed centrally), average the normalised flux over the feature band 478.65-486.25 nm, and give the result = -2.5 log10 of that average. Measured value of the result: 0.08 mag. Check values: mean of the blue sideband 27.7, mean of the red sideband 30.6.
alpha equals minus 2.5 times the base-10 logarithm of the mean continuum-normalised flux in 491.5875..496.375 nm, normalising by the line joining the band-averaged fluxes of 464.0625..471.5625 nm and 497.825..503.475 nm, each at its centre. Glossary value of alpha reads 0.27 mag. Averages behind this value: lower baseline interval 26.7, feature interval 25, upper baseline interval 33.4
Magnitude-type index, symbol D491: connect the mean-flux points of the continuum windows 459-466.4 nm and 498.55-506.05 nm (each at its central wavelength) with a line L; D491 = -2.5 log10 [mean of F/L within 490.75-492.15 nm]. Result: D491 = 0.18 mag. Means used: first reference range 28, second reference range 32.7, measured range 26.6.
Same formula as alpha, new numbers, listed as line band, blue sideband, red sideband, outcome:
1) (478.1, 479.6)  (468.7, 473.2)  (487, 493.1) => 0.04 mag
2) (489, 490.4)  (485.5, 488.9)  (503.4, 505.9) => 0.07 mag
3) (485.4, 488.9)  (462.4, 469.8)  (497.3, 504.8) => 0.06 mag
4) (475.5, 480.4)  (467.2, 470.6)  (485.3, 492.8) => 0.06 mag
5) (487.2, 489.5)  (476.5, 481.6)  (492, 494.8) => -0.16 mag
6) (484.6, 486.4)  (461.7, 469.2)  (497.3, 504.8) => 0.07 mag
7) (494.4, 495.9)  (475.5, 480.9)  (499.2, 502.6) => 0.35 mag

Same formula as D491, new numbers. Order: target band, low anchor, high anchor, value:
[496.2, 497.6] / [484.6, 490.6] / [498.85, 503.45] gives 0.07 mag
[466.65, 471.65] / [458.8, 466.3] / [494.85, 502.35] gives 0.09 mag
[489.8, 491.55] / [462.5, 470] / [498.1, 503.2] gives 0.19 mag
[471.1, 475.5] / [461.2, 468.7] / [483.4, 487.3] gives 0.03 mag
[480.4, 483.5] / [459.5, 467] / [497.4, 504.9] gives 0.17 mag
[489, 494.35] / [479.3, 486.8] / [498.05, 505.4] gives 0.15 mag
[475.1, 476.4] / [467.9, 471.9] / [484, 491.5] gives 0.13 mag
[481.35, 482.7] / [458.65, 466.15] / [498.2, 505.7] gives 0.22 mag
